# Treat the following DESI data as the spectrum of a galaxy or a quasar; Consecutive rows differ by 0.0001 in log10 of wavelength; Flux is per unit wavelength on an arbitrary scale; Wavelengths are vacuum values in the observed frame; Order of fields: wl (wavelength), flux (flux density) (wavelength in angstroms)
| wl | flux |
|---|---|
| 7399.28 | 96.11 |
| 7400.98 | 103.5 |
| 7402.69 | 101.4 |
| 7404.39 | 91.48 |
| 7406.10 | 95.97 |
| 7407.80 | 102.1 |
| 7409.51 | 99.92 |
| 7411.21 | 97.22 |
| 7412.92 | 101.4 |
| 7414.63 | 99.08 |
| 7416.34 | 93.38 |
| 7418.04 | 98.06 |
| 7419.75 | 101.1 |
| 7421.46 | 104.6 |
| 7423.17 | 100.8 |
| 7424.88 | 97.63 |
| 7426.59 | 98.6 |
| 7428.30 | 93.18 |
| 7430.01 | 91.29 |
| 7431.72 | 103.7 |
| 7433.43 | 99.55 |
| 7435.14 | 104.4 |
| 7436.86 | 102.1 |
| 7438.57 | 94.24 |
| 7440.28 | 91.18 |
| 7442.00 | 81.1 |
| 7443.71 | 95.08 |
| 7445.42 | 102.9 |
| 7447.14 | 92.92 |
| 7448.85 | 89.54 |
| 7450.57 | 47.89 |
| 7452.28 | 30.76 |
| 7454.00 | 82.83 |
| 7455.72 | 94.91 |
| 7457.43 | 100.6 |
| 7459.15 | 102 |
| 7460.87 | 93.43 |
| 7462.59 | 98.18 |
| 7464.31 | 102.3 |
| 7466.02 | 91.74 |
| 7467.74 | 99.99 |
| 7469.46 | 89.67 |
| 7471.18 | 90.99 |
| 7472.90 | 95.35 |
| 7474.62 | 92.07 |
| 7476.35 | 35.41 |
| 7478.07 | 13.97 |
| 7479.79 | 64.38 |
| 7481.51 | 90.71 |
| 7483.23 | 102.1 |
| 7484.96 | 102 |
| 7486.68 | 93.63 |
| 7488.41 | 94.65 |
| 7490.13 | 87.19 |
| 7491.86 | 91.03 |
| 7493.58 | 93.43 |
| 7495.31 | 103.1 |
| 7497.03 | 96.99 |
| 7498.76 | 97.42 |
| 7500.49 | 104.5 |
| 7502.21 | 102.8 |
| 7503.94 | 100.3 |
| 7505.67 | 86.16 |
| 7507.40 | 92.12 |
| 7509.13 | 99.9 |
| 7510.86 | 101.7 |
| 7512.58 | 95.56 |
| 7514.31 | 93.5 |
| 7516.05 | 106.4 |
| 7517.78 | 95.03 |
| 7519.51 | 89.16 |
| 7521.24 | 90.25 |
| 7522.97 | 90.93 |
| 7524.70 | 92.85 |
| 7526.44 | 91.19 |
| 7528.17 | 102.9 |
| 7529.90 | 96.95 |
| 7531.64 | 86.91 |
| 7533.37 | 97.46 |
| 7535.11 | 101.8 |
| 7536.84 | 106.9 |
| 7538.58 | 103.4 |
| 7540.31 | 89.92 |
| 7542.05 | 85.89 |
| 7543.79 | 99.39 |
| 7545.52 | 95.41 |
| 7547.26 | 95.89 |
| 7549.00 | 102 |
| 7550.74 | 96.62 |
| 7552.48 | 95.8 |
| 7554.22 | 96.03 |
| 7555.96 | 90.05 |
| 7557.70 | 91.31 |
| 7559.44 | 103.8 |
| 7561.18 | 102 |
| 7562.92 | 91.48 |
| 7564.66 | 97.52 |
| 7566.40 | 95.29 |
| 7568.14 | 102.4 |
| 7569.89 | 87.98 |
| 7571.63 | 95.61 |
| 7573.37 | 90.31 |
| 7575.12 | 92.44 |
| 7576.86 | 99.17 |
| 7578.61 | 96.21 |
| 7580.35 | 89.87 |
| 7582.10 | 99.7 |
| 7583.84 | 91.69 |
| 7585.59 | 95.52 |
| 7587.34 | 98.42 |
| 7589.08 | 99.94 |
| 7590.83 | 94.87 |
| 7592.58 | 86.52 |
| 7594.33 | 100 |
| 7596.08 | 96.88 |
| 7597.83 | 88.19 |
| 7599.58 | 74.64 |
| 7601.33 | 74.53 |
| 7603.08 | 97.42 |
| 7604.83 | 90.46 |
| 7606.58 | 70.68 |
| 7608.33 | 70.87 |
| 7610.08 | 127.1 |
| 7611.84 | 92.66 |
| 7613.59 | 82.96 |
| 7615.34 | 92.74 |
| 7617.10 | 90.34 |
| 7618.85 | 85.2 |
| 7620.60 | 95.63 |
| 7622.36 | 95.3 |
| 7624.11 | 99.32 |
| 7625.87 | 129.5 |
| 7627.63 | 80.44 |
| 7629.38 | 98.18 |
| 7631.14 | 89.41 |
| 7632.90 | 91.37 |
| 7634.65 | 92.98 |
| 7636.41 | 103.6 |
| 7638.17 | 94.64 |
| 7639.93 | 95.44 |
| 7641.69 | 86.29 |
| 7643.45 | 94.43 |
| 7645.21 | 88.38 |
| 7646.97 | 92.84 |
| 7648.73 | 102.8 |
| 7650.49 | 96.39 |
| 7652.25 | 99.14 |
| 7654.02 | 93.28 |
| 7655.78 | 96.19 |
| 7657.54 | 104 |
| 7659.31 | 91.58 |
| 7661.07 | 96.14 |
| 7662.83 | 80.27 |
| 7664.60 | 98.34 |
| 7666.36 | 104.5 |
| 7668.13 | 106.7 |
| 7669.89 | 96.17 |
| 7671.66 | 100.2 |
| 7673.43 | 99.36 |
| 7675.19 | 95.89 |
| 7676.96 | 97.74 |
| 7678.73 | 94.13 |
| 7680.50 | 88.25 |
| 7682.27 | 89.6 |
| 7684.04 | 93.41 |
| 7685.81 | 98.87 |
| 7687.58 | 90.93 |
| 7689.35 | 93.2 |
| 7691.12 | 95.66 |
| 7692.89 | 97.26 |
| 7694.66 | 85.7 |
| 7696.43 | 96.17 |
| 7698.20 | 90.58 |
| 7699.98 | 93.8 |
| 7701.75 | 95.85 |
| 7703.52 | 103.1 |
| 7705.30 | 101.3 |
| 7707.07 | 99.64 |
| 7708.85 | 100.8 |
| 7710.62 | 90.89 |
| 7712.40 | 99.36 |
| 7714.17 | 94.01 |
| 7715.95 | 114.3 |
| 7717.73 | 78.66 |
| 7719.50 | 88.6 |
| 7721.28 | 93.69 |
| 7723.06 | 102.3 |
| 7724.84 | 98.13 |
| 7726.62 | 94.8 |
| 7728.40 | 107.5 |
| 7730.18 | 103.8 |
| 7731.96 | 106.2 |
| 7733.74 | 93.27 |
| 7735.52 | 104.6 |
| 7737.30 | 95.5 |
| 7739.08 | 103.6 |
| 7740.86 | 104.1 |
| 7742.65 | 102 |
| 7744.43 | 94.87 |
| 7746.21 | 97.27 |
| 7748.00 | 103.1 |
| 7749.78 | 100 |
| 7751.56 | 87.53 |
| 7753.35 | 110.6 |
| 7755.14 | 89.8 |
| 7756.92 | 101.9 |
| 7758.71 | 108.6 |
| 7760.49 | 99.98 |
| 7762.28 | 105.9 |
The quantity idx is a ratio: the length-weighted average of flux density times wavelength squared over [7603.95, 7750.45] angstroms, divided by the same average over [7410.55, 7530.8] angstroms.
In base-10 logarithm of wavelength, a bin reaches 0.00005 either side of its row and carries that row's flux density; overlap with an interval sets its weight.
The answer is 1.10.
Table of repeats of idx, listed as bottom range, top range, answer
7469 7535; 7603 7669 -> 1.08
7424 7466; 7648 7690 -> 1.12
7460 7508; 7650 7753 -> 1.15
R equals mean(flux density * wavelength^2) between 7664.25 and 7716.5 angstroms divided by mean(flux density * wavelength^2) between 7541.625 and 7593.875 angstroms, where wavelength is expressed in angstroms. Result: 1.05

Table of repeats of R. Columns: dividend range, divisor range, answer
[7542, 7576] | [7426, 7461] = 1.10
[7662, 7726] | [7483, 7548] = 1.04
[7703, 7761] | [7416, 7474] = 1.15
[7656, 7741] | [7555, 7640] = 1.06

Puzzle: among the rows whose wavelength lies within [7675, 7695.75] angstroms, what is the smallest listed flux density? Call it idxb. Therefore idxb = 85.7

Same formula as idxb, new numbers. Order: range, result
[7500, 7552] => 85.89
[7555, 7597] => 86.52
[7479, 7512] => 64.38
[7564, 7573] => 87.98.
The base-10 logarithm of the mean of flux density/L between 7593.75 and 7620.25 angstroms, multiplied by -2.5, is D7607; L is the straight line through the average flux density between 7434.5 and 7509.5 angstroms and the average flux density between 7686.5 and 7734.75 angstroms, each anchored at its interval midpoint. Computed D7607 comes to 0.05 mag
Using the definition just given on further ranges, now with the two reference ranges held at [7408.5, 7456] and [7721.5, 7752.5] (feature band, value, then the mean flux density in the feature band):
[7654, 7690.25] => 0.03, 95.7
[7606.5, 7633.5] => 0.03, 93.9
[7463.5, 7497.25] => 0.09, 86.3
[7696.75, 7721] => 0.03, 96.2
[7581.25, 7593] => 0.01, 95.6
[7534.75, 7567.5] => -0.02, 96.9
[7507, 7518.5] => -0.04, 98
